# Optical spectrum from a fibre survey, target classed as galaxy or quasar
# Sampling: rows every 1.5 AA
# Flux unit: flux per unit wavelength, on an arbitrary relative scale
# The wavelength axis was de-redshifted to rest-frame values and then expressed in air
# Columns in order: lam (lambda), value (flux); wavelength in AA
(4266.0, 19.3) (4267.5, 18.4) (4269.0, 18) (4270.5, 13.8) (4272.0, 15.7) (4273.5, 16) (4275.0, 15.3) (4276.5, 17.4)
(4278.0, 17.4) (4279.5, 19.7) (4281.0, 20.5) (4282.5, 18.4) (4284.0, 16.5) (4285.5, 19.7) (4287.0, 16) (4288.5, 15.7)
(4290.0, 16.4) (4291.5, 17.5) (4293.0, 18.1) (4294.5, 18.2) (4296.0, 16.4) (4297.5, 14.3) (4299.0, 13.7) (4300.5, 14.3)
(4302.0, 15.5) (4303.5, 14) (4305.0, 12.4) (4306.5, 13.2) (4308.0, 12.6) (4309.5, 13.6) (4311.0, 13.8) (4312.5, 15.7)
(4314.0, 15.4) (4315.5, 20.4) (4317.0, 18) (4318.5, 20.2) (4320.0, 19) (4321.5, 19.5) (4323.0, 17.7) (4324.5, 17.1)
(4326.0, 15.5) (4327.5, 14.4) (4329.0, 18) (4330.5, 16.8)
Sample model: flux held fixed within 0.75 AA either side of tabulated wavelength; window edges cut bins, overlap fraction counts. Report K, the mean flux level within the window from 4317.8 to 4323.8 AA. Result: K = 19.1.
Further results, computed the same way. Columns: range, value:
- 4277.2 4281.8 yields 19.2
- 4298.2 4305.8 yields 14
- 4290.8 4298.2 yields 16.9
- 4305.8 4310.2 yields 13.1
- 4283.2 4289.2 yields 17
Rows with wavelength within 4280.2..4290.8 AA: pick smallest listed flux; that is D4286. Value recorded 15.7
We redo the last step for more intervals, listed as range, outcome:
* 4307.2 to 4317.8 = 12.6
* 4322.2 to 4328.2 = 14.4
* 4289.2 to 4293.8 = 16.4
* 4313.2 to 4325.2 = 15.4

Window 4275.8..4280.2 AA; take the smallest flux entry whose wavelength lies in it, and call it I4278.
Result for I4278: 17.4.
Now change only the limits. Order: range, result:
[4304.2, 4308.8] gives 12.4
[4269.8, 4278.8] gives 13.8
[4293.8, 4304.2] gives 13.7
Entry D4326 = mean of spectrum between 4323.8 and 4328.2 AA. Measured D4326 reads 15.7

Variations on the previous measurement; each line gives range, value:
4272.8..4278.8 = 16.6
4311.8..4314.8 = 15.6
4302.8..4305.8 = 13.2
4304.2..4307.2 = 12.8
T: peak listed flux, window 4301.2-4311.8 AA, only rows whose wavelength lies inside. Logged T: 15.5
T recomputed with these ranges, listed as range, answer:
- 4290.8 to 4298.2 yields 18.2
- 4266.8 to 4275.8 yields 18.4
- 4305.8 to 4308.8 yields 13.2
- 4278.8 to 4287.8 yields 20.5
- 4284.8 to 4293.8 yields 19.7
